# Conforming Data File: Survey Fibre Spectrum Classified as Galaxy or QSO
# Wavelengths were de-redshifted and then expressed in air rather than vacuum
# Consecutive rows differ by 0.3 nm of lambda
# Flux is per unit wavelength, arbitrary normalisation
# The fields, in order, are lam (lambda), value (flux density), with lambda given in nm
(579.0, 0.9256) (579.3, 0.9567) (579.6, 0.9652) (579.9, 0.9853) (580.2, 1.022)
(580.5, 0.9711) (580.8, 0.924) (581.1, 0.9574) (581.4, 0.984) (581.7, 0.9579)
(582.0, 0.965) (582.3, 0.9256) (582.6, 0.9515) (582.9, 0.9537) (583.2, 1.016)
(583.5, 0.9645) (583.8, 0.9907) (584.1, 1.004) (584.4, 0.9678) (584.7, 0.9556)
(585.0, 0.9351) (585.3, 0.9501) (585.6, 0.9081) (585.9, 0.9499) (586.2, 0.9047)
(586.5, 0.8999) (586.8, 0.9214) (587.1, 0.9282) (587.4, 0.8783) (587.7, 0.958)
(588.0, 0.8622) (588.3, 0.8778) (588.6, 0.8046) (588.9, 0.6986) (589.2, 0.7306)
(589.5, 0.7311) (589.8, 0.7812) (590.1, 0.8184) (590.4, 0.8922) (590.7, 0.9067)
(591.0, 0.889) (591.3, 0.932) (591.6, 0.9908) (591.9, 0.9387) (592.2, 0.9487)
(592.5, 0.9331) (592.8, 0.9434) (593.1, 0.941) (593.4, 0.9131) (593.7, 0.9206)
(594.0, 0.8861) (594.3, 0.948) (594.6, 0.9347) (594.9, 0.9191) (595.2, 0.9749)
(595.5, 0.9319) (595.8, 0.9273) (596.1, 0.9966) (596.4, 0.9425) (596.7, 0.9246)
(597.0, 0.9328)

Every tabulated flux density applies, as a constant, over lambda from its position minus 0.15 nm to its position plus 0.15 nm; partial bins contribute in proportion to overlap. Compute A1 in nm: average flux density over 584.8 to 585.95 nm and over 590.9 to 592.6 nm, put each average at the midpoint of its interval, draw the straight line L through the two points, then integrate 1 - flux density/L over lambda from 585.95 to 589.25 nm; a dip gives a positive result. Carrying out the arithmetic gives 0.25 nm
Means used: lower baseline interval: 0.935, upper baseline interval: 0.94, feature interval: 0.867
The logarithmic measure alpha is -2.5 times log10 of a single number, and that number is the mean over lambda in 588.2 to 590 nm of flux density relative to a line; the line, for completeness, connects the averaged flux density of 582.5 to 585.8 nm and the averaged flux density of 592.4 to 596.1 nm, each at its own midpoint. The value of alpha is 0.23 mag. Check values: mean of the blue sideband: 0.963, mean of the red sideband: 0.934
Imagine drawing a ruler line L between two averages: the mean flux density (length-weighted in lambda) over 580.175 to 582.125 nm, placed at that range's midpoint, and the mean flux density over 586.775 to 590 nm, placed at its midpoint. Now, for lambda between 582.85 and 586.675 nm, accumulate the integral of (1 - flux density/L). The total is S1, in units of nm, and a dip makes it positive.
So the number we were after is -0.237 nm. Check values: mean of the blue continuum 0.965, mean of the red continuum 0.83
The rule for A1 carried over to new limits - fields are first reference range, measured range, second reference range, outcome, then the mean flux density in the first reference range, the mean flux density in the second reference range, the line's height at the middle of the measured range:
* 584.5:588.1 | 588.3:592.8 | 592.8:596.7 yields 0.33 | 0.922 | 0.936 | 0.929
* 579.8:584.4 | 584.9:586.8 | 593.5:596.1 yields 0.07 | 0.971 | 0.934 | 0.96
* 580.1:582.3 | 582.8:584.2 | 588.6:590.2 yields -0.12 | 0.965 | 0.755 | 0.906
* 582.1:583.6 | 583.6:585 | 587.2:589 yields -0.06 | 0.962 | 0.853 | 0.932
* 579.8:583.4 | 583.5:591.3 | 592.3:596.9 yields 0.54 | 0.968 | 0.936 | 0.953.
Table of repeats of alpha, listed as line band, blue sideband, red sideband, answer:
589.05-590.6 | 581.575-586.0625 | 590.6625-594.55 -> 0.18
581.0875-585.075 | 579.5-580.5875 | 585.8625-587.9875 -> -0.01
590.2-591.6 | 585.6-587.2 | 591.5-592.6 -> 0.04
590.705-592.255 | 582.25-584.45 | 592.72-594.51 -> 0.00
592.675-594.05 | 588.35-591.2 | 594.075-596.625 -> -0.03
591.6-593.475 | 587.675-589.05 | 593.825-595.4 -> -0.05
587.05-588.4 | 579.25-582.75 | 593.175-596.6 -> 0.06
